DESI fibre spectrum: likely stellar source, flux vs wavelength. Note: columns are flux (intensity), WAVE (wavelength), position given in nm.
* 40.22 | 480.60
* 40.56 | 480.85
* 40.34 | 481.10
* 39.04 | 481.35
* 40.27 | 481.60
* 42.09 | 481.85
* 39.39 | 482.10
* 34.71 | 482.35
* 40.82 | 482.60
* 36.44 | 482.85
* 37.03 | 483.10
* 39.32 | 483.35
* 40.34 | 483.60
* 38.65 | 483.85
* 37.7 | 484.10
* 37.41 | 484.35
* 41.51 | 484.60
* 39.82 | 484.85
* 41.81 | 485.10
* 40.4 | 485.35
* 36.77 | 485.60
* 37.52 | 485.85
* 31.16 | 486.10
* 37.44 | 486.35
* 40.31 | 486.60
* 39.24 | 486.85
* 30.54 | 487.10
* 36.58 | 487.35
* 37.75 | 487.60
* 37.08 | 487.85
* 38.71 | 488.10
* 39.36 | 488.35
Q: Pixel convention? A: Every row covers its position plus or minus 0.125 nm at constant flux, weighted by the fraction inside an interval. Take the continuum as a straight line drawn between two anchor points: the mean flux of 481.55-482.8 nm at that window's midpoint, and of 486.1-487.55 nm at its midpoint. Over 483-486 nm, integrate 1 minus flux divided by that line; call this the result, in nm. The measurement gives -0.093 nm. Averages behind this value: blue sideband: 39.2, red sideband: 36.4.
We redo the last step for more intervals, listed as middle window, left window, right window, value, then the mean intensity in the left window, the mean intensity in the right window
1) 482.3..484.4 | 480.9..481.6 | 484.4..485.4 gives 0.11 nm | 39.9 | 40.7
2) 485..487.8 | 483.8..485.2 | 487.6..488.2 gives 0.10 nm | 39.5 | 37.8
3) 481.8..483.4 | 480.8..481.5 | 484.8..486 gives 0.05 nm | 39.9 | 39.1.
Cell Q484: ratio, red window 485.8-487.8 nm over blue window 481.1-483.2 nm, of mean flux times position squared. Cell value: 0.95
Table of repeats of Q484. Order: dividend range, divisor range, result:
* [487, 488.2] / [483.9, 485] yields 0.94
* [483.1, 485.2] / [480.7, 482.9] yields 1.01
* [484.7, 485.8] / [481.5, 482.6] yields 1.02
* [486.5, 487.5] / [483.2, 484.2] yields 0.95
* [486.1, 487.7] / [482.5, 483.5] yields 0.97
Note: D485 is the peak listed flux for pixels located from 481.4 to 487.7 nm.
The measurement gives 42.09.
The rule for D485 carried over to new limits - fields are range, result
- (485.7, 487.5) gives 40.31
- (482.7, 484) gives 40.34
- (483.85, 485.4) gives 41.81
